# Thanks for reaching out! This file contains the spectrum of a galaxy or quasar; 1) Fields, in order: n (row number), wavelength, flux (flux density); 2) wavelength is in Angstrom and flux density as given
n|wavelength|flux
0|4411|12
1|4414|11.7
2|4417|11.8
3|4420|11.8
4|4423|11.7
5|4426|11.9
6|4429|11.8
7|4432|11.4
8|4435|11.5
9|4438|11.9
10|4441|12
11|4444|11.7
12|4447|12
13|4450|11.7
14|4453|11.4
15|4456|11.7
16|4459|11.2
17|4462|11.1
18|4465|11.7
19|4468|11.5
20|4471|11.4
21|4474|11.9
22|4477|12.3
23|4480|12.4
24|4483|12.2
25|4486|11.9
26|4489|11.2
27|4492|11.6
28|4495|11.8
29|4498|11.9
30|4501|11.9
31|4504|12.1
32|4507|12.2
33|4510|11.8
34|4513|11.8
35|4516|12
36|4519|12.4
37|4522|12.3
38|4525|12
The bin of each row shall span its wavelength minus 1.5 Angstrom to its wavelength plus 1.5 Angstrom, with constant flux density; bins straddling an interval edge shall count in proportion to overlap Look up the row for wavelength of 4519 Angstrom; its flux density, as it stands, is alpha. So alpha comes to 12.4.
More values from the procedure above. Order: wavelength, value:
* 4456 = 11.7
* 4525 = 12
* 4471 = 11.4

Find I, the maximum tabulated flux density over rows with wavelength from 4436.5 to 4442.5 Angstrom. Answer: 12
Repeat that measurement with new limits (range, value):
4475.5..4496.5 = 12.4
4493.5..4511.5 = 12.2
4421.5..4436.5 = 11.9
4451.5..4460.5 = 11.7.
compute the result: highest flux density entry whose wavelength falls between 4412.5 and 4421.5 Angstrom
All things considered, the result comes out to 11.8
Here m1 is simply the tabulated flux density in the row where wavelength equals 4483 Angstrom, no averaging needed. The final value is 12.2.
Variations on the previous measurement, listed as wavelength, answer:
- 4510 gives 11.8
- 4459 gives 11.2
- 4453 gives 11.4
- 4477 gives 12.3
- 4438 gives 11.9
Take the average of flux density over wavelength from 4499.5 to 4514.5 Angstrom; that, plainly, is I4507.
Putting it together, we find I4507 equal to 12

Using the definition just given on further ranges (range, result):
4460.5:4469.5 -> 11.4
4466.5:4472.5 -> 11.5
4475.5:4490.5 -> 12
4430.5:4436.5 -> 11.5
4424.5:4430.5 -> 11.9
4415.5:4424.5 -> 11.8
